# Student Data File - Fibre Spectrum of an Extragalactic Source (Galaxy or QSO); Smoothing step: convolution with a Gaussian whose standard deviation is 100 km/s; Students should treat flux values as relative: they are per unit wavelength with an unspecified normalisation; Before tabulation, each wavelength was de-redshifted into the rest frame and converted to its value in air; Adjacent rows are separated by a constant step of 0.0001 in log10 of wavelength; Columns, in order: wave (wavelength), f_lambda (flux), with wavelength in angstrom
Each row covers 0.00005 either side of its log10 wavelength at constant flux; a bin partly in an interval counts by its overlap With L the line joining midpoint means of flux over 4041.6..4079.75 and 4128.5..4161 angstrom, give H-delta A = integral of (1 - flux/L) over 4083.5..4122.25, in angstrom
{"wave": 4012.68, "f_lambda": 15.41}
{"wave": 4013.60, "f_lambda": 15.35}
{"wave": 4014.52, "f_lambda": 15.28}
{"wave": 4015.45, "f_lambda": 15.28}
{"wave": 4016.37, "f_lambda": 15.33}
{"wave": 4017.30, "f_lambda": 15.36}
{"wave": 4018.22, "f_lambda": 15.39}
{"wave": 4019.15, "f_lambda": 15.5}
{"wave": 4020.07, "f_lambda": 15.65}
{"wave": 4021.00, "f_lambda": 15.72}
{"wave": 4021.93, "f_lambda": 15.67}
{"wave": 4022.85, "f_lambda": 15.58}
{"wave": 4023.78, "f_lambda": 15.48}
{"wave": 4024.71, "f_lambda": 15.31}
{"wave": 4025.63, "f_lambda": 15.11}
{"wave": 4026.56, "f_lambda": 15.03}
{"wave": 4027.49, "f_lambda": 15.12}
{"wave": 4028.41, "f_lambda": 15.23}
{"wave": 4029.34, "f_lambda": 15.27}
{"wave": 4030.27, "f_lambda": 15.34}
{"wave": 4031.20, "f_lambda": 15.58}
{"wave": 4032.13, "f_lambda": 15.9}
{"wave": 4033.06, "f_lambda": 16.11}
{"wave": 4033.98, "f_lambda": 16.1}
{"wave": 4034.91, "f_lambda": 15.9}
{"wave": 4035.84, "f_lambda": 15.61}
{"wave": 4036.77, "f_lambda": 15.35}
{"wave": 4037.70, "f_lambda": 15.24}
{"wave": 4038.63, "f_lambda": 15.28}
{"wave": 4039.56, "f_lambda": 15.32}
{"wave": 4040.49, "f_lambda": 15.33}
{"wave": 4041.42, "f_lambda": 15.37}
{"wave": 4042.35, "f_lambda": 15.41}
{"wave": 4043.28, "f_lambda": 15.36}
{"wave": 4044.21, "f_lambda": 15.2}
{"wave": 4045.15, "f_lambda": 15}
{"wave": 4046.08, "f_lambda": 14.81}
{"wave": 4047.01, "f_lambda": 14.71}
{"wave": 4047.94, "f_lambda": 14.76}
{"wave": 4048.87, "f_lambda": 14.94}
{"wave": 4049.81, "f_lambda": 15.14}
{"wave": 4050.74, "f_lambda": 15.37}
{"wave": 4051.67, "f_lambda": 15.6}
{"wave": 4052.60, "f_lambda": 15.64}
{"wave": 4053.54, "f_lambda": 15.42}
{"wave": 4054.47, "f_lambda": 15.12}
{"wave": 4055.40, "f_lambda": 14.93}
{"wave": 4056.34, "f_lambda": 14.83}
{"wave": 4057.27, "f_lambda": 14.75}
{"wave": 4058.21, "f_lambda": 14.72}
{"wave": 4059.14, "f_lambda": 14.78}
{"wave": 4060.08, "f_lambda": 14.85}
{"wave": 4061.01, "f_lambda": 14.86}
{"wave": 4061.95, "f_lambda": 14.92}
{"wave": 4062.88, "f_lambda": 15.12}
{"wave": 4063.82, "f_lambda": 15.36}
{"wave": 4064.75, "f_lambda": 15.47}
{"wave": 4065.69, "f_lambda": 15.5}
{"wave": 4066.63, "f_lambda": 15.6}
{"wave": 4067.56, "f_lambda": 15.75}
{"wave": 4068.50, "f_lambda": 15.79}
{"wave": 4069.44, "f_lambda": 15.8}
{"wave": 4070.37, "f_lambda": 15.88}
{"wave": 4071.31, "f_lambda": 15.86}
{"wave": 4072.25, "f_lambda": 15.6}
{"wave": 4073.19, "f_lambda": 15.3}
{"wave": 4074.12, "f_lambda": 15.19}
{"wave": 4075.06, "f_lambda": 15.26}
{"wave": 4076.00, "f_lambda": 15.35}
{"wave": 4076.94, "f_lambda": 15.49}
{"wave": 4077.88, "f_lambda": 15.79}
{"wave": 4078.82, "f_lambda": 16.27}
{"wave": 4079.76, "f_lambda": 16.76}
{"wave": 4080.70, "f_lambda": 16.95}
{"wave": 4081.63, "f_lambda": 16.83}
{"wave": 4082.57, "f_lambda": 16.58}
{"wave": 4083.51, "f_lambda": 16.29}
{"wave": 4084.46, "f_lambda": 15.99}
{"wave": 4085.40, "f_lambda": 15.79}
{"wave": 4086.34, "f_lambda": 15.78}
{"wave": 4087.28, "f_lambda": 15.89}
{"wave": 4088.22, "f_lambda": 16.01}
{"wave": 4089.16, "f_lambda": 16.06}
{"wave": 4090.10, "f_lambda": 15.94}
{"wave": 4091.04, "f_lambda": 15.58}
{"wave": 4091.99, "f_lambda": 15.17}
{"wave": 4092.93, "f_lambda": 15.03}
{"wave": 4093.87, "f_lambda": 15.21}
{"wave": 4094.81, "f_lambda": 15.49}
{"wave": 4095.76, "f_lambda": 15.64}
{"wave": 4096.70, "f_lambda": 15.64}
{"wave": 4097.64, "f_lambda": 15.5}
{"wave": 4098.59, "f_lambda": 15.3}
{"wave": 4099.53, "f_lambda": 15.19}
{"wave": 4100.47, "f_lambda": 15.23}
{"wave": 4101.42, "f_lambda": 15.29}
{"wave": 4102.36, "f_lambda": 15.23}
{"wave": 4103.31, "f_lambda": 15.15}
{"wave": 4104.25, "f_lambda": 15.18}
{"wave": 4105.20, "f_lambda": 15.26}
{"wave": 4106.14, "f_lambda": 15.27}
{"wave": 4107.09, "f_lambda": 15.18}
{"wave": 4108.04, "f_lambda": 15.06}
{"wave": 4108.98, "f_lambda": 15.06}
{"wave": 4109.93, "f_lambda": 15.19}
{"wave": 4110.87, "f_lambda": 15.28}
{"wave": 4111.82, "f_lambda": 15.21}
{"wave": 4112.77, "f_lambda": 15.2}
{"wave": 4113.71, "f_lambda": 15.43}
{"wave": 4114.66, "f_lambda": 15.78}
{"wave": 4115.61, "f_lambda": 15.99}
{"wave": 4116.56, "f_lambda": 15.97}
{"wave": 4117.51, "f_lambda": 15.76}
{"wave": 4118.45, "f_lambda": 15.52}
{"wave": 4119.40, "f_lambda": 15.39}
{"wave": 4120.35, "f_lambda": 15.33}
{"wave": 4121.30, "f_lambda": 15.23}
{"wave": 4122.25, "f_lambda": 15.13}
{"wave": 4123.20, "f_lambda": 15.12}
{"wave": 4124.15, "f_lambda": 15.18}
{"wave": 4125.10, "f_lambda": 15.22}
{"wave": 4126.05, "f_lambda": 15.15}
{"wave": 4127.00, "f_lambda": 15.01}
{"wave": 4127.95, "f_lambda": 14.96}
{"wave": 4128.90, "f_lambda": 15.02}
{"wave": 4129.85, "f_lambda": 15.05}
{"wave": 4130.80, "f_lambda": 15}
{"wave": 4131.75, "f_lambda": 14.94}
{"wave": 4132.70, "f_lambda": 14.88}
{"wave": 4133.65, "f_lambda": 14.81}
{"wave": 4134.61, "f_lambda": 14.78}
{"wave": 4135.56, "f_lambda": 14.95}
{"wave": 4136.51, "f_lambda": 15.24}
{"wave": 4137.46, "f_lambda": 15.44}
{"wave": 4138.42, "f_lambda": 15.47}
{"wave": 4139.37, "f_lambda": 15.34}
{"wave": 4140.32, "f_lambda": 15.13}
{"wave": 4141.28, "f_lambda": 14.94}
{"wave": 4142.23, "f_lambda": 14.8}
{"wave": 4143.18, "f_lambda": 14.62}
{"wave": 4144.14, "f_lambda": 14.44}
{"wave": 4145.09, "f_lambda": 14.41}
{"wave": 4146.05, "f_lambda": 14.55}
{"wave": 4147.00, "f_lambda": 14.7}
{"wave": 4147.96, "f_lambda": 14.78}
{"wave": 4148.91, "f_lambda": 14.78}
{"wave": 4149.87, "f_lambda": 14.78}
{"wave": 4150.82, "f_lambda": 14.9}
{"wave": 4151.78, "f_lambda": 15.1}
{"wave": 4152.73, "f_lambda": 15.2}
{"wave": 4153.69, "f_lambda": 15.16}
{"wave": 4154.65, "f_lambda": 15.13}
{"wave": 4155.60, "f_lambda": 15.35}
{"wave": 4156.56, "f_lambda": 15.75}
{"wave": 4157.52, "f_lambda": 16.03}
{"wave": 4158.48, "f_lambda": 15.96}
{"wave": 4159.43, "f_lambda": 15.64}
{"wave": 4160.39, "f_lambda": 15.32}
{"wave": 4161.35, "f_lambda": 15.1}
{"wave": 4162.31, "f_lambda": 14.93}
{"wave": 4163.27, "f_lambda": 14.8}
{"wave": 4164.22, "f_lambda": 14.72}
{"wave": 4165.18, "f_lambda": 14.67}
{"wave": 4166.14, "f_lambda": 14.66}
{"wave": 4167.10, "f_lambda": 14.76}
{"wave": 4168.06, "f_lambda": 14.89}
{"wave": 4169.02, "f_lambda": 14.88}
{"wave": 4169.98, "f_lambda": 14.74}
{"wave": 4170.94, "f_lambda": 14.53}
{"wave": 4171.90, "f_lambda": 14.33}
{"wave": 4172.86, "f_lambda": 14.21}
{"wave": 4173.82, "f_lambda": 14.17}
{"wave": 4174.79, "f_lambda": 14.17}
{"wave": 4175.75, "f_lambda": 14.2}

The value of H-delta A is -0.7 angstrom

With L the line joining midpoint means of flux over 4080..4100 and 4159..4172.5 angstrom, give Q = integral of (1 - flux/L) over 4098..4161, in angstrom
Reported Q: 0.5 angstrom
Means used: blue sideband 15.8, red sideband 14.8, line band 15.2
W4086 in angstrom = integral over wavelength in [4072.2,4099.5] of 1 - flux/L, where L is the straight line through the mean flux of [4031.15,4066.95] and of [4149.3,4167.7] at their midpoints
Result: -1.0 angstrom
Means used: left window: 15.3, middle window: 15.8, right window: 15.2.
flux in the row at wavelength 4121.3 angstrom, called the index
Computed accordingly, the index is 15.23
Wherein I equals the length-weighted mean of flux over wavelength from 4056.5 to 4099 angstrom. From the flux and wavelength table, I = 15.6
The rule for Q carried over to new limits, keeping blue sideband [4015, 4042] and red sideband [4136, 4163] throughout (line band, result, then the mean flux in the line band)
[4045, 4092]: -0.54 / 15.5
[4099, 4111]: 0.03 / 15.2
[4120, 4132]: 0.06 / 15.1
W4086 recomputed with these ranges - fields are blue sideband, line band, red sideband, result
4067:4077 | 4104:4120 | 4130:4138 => -0.2 angstrom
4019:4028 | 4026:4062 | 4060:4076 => 0.4 angstrom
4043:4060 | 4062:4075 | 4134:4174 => -0.4 angstrom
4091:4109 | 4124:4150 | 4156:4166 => 0.6 angstrom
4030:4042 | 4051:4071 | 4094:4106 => 0.3 angstrom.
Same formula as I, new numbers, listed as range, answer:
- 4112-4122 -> 15.5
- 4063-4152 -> 15.4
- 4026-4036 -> 15.6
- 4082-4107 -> 15.6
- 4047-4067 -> 15.1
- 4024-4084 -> 15.4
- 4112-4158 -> 15.1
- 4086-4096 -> 15.6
